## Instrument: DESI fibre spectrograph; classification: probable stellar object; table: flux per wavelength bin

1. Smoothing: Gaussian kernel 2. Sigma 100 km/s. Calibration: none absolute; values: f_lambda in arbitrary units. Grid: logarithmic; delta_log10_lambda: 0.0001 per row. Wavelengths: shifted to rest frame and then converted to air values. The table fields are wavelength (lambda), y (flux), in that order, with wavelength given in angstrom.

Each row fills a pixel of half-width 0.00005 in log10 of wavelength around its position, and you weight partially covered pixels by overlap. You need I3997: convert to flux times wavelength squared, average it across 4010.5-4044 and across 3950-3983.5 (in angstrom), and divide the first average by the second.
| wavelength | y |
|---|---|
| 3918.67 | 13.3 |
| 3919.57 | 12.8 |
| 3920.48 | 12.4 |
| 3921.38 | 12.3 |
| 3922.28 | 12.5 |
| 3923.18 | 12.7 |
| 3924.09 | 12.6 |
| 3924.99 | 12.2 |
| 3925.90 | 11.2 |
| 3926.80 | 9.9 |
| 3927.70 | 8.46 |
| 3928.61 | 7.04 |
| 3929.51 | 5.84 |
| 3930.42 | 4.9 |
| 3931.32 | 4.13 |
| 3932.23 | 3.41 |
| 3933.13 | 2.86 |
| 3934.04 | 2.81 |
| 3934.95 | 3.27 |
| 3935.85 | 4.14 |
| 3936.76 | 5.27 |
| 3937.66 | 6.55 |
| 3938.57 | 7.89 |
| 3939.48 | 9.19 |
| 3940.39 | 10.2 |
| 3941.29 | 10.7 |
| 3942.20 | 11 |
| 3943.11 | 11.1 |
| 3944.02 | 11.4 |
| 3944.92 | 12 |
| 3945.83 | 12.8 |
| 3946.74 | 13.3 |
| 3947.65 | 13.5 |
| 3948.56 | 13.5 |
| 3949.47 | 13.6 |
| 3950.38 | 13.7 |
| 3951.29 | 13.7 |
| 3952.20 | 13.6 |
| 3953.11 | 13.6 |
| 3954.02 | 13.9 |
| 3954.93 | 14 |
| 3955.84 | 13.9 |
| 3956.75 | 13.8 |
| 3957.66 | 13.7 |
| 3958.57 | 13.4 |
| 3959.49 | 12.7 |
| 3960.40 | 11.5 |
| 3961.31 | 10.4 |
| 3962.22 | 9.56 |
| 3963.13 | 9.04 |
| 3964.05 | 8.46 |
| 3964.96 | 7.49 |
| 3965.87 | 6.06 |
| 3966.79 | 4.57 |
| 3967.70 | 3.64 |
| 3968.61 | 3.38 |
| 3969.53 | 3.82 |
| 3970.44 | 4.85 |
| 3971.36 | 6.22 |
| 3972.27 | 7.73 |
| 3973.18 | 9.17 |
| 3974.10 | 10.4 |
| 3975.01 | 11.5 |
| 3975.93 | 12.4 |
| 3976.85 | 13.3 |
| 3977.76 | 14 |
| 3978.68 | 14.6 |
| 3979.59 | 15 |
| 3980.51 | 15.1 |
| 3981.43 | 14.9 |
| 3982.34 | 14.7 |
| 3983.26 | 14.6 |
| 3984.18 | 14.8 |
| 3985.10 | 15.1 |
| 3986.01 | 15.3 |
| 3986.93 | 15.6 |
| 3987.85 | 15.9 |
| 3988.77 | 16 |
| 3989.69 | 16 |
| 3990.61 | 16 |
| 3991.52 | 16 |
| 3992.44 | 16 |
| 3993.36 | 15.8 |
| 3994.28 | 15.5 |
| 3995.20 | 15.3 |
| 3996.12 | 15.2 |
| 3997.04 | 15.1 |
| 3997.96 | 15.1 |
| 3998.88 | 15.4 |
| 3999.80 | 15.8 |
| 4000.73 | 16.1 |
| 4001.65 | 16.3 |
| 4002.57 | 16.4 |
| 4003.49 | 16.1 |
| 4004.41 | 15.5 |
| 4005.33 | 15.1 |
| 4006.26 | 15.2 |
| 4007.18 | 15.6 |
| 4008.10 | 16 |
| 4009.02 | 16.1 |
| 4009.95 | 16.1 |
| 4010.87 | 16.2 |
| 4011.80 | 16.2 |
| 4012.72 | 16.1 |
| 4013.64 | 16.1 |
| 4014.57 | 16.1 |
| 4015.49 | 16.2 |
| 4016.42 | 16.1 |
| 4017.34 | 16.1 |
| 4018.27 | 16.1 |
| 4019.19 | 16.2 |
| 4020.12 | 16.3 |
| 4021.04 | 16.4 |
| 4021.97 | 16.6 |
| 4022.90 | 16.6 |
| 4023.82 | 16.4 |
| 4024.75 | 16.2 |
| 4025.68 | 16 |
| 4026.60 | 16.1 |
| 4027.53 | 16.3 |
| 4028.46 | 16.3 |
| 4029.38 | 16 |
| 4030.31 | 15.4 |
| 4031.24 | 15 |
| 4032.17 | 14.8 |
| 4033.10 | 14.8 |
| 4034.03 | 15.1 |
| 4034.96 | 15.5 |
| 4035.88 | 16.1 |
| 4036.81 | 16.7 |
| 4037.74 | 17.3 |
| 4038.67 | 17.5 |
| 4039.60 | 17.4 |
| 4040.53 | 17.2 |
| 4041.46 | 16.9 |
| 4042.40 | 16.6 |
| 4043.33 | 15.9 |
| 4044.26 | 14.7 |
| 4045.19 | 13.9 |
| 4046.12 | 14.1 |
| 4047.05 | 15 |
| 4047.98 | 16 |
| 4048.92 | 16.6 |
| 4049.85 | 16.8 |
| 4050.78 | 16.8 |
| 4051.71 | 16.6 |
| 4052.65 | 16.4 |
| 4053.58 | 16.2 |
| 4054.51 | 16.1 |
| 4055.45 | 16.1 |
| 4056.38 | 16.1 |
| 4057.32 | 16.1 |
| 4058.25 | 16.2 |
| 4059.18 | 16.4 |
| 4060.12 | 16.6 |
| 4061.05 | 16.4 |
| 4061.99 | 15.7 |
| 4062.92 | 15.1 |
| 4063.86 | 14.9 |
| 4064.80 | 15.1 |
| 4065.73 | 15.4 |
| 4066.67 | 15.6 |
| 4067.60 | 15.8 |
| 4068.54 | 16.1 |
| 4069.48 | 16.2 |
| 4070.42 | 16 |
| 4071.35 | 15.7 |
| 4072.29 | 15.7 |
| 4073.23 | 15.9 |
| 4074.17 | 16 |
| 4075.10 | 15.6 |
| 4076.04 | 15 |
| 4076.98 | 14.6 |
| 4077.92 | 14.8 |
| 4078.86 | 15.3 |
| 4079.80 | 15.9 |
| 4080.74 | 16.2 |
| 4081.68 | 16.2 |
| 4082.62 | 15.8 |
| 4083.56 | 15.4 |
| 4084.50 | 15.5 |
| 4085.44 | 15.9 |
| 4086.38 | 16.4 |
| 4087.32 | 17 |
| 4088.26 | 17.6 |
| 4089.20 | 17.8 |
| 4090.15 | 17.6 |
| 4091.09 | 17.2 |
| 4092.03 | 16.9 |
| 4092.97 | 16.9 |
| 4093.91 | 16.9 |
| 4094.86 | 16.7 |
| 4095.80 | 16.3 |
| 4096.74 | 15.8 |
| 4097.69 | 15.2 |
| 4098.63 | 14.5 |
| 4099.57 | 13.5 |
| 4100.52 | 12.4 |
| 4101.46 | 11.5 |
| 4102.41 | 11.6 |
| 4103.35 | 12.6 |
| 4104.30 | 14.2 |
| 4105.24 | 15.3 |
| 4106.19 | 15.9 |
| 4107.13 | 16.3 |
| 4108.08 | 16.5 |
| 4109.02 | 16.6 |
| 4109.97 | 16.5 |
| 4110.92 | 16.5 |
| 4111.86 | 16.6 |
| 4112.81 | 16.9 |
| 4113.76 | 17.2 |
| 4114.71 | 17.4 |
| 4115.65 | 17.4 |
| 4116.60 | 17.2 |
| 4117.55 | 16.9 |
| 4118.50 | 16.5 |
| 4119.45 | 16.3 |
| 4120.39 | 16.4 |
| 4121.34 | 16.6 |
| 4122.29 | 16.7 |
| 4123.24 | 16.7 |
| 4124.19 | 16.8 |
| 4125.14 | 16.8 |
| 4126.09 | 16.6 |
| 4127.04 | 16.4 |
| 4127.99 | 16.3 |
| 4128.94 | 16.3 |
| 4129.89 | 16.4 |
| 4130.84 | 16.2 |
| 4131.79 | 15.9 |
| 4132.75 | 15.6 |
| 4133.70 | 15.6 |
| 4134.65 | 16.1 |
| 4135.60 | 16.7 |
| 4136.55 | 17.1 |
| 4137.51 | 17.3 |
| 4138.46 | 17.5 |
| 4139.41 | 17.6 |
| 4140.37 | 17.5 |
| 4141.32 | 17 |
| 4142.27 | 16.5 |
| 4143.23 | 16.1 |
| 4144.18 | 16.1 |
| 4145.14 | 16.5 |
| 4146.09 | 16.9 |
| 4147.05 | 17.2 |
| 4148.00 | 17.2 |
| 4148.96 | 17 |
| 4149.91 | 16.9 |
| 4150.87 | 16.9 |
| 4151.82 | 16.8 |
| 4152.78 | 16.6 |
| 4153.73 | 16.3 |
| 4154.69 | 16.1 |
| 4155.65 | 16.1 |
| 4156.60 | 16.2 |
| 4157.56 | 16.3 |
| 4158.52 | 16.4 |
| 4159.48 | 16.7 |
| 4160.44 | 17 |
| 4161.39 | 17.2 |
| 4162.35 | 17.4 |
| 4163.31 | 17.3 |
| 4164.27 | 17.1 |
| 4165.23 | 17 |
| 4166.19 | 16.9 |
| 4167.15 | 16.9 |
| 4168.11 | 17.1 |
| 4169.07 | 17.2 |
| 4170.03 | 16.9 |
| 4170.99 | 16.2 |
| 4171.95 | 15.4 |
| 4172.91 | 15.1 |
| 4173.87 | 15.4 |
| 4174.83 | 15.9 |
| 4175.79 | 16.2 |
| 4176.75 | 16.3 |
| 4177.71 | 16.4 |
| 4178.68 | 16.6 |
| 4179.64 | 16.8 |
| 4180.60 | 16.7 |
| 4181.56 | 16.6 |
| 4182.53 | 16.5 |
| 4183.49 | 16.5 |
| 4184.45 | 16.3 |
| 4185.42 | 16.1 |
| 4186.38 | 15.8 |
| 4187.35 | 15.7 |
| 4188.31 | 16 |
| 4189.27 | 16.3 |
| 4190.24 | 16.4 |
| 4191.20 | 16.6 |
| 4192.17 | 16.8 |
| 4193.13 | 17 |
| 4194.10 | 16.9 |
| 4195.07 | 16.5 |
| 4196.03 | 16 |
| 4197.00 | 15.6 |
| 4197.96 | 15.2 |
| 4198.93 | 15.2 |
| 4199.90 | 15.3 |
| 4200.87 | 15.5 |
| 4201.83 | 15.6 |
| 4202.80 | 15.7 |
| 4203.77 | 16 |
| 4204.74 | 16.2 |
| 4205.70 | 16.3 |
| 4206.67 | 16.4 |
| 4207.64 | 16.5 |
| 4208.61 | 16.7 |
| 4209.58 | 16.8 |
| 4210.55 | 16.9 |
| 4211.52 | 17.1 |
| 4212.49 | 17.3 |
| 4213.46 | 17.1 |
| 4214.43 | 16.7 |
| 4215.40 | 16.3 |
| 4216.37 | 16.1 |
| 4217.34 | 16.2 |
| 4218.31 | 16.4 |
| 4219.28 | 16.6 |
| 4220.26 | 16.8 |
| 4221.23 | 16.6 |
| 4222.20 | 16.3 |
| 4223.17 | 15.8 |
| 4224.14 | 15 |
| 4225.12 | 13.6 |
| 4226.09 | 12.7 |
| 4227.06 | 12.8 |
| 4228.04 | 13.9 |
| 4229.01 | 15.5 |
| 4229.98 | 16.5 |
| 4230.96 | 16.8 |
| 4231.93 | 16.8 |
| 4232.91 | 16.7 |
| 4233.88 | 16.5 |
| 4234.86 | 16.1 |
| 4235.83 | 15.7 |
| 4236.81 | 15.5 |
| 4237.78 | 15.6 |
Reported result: 1.52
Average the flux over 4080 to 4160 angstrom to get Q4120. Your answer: 16.3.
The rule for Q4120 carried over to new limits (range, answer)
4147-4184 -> 16.6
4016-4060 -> 16.1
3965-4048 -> 14.5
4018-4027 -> 16.3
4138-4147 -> 16.9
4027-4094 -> 16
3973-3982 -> 13.2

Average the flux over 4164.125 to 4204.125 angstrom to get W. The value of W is 16.2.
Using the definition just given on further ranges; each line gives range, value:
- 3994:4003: 15.6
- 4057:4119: 15.8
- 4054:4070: 15.9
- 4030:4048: 15.8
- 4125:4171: 16.7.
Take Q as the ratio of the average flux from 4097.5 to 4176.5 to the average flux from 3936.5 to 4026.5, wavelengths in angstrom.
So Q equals 1.22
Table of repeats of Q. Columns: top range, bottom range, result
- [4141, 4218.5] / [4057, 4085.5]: 1.05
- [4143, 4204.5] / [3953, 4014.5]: 1.24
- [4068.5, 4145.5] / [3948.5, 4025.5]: 1.18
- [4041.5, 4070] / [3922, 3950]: 1.76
